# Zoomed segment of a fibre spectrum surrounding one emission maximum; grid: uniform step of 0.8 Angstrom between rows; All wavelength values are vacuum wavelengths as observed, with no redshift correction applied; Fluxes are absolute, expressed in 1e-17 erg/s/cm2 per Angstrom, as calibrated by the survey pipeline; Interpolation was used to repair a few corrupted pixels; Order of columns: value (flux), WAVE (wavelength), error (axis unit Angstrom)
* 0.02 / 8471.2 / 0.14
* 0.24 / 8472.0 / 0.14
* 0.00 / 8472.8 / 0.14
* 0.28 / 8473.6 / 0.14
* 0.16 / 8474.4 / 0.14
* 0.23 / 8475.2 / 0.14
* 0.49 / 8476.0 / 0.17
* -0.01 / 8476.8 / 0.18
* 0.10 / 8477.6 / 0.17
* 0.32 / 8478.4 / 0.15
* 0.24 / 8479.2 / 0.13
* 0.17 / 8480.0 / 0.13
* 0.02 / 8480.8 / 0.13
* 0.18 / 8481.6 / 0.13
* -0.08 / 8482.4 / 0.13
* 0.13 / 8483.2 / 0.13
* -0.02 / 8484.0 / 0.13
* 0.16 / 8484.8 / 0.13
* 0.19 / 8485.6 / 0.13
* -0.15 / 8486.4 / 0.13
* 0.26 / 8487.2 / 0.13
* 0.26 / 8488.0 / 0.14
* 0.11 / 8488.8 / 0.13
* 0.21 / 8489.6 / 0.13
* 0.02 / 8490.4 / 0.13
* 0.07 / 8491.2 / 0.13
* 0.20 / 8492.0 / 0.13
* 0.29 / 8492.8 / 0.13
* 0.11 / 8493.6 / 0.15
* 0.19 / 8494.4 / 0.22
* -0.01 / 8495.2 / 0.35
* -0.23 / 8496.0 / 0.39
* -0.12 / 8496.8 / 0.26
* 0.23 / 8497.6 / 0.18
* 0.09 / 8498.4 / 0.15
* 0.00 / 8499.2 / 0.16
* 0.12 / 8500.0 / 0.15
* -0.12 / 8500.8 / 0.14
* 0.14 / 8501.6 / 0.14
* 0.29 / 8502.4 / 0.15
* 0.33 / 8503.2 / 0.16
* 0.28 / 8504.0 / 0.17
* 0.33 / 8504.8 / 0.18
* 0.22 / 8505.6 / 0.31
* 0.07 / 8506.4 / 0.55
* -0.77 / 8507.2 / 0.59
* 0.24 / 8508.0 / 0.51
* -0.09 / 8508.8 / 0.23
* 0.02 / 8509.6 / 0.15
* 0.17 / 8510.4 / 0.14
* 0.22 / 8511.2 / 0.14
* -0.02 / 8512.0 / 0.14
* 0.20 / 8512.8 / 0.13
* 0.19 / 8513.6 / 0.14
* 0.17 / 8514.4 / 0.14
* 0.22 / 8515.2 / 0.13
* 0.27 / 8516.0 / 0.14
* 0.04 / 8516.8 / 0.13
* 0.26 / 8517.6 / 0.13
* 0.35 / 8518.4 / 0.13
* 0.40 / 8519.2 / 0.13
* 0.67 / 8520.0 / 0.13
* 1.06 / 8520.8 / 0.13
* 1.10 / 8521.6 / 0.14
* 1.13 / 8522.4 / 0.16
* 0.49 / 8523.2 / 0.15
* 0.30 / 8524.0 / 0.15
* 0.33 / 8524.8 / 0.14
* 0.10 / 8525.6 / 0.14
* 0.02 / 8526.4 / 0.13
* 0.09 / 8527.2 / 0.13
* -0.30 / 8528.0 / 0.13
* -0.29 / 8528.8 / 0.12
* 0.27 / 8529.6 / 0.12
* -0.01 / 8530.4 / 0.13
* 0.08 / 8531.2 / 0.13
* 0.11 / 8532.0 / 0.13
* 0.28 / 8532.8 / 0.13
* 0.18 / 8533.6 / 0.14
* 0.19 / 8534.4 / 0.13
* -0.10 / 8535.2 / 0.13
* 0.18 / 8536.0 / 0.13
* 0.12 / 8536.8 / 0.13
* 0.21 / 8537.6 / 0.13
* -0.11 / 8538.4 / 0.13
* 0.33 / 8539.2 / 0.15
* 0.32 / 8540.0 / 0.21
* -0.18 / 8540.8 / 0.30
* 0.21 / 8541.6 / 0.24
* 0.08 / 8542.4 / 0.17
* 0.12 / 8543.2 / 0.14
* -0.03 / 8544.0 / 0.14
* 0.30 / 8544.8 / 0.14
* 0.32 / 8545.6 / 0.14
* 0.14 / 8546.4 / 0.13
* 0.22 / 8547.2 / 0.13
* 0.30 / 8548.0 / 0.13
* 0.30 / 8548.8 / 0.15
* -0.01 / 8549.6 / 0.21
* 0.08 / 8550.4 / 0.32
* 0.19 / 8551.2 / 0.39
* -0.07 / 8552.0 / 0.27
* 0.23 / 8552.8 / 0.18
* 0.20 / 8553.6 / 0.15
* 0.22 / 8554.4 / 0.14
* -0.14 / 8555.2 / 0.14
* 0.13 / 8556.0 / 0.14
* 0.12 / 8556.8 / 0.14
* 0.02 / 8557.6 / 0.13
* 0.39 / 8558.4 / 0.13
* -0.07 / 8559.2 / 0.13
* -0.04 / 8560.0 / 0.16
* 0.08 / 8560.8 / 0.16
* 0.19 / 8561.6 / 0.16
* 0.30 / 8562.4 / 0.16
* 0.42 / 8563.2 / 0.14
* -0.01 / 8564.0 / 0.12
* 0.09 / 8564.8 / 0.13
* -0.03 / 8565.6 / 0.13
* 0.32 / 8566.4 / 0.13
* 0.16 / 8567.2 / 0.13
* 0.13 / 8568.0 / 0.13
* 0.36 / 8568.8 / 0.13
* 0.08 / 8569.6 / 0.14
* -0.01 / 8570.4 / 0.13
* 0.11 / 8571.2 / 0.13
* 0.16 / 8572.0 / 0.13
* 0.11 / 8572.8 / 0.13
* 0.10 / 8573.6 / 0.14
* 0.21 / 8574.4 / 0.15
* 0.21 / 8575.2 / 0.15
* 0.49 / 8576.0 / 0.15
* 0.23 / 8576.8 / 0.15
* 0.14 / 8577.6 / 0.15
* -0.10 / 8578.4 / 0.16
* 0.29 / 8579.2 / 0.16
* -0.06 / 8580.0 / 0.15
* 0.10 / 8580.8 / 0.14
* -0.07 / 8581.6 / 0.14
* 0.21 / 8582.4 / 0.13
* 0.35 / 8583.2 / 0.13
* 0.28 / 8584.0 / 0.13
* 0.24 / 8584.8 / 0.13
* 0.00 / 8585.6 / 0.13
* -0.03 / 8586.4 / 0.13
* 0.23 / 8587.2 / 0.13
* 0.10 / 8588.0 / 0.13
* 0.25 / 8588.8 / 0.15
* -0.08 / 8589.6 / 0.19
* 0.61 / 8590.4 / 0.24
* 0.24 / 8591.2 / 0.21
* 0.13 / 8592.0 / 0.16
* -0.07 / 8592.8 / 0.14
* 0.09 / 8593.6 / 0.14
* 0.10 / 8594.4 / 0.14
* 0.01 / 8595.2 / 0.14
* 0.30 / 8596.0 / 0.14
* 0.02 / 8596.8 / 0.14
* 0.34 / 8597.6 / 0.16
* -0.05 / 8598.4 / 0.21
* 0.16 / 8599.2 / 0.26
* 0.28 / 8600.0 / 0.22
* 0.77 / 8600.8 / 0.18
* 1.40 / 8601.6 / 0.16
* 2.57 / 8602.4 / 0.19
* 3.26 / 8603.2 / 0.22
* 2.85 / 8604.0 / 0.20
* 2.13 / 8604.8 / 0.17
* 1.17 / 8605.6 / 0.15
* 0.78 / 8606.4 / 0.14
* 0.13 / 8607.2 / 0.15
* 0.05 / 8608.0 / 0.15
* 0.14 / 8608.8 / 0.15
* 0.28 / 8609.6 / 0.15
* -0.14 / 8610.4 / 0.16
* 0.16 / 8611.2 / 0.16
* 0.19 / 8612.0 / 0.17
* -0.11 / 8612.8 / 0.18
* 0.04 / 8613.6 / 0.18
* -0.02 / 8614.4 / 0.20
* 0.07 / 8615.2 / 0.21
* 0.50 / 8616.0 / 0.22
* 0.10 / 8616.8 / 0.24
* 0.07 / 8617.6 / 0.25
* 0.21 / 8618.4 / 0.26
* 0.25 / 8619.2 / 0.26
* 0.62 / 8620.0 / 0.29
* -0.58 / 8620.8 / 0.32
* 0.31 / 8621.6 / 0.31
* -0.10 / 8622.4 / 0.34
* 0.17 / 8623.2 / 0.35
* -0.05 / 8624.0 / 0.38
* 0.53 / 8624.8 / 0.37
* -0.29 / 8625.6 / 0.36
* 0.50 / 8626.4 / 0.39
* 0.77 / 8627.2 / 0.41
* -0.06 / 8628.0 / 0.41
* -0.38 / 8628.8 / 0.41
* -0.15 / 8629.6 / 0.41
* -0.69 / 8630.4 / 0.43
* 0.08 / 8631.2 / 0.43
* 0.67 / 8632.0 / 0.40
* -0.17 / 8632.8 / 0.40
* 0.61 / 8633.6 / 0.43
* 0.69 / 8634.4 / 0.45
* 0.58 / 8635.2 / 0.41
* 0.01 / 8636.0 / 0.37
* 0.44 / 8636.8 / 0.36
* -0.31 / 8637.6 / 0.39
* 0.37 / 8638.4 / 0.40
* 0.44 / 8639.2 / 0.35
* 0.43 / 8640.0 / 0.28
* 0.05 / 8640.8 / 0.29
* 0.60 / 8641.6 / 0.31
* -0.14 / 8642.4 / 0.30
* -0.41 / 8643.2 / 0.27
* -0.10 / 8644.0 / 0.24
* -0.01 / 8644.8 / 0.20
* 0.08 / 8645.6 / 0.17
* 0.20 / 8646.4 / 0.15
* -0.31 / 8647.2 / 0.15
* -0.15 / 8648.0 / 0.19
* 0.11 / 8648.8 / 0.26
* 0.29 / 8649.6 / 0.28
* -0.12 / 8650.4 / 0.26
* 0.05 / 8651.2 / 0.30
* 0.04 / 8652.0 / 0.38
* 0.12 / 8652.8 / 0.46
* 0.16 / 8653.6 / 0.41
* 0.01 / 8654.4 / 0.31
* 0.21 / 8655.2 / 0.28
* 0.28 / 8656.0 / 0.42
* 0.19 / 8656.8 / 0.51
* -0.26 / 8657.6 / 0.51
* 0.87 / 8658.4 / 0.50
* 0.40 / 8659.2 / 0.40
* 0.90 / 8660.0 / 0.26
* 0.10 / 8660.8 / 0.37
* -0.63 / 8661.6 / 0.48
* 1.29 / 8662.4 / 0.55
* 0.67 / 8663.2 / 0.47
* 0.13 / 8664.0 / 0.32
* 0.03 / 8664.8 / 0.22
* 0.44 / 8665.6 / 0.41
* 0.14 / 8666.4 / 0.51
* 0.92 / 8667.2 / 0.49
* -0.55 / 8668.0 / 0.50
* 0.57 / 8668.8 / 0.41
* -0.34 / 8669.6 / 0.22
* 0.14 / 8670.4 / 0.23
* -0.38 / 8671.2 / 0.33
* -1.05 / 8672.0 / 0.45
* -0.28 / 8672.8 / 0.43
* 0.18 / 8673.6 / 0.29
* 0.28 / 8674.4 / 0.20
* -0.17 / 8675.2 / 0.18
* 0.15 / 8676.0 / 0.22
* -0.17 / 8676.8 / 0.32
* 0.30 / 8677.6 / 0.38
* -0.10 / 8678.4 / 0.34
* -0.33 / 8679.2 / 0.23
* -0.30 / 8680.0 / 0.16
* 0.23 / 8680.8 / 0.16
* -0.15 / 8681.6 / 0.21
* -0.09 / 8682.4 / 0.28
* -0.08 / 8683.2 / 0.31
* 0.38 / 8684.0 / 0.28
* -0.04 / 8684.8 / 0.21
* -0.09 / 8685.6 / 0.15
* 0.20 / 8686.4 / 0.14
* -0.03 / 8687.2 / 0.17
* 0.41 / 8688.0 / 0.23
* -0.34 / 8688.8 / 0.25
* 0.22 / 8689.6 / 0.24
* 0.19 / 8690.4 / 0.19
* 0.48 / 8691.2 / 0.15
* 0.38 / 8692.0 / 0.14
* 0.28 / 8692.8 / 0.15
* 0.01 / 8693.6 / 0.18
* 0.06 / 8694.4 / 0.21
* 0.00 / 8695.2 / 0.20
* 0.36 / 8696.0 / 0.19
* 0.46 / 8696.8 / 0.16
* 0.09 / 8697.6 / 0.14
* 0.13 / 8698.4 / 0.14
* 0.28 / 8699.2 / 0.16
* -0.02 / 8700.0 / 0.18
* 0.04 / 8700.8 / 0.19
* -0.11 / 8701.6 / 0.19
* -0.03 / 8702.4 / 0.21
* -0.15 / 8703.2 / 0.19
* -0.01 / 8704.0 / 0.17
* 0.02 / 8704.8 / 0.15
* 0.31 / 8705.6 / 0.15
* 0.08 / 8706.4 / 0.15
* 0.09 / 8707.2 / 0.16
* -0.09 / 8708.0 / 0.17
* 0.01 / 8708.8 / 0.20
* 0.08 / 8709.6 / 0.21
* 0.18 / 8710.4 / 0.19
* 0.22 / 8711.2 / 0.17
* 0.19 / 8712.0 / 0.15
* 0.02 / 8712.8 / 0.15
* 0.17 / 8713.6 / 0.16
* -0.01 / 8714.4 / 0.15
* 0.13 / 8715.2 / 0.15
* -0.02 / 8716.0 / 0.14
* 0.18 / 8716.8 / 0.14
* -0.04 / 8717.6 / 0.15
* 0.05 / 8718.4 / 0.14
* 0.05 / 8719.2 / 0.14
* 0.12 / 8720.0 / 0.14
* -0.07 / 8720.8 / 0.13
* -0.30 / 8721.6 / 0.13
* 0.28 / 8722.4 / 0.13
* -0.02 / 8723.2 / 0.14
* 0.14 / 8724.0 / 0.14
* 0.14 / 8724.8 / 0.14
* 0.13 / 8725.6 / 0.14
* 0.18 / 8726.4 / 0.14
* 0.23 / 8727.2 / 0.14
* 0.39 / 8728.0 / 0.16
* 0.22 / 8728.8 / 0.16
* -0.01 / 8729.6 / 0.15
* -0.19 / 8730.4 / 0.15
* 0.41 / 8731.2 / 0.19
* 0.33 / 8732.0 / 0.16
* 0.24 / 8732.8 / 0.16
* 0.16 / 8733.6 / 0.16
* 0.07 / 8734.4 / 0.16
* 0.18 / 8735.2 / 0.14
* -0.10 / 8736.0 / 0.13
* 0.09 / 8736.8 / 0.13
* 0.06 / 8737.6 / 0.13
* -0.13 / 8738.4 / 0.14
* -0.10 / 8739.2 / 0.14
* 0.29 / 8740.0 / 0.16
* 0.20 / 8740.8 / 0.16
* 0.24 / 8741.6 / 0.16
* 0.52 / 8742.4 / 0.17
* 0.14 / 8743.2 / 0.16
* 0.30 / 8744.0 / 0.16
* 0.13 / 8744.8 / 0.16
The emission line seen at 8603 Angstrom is [O III] 5007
